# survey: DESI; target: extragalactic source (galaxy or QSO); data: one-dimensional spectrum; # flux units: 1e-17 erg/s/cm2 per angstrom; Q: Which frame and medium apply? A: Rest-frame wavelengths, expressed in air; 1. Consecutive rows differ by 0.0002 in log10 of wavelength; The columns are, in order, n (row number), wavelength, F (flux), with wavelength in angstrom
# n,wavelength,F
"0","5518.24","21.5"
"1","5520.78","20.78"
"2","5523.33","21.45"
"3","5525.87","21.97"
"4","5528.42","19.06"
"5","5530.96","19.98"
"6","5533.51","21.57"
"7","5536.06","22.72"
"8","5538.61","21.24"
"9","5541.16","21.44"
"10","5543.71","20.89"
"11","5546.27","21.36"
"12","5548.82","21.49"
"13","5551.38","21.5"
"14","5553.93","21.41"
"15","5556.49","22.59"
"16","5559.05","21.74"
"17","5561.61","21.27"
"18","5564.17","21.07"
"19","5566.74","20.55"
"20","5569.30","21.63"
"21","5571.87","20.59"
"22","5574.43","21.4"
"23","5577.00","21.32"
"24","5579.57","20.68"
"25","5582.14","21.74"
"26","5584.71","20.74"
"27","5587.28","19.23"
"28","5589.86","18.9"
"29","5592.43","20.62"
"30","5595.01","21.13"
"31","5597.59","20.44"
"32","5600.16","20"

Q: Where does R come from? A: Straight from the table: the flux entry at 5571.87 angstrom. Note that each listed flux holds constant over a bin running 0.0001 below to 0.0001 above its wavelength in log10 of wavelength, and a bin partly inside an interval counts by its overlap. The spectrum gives 20.59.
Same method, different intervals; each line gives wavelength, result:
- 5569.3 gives 21.63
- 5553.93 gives 21.41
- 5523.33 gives 21.45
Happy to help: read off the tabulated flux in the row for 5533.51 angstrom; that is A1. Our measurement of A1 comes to 21.57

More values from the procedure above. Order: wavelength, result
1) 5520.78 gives 20.78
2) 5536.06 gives 22.72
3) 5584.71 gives 20.74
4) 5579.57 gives 20.68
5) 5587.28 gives 19.23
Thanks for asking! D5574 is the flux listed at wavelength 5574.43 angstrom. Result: 21.4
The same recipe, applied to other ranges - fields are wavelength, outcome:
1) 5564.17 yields 21.07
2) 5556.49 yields 22.59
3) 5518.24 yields 21.5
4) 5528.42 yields 19.06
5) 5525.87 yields 21.97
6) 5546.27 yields 21.36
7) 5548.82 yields 21.49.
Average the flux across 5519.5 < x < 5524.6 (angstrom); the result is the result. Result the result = 21.1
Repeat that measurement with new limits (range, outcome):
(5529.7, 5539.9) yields 21.4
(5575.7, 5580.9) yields 21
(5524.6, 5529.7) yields 20.5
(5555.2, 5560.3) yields 22.2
